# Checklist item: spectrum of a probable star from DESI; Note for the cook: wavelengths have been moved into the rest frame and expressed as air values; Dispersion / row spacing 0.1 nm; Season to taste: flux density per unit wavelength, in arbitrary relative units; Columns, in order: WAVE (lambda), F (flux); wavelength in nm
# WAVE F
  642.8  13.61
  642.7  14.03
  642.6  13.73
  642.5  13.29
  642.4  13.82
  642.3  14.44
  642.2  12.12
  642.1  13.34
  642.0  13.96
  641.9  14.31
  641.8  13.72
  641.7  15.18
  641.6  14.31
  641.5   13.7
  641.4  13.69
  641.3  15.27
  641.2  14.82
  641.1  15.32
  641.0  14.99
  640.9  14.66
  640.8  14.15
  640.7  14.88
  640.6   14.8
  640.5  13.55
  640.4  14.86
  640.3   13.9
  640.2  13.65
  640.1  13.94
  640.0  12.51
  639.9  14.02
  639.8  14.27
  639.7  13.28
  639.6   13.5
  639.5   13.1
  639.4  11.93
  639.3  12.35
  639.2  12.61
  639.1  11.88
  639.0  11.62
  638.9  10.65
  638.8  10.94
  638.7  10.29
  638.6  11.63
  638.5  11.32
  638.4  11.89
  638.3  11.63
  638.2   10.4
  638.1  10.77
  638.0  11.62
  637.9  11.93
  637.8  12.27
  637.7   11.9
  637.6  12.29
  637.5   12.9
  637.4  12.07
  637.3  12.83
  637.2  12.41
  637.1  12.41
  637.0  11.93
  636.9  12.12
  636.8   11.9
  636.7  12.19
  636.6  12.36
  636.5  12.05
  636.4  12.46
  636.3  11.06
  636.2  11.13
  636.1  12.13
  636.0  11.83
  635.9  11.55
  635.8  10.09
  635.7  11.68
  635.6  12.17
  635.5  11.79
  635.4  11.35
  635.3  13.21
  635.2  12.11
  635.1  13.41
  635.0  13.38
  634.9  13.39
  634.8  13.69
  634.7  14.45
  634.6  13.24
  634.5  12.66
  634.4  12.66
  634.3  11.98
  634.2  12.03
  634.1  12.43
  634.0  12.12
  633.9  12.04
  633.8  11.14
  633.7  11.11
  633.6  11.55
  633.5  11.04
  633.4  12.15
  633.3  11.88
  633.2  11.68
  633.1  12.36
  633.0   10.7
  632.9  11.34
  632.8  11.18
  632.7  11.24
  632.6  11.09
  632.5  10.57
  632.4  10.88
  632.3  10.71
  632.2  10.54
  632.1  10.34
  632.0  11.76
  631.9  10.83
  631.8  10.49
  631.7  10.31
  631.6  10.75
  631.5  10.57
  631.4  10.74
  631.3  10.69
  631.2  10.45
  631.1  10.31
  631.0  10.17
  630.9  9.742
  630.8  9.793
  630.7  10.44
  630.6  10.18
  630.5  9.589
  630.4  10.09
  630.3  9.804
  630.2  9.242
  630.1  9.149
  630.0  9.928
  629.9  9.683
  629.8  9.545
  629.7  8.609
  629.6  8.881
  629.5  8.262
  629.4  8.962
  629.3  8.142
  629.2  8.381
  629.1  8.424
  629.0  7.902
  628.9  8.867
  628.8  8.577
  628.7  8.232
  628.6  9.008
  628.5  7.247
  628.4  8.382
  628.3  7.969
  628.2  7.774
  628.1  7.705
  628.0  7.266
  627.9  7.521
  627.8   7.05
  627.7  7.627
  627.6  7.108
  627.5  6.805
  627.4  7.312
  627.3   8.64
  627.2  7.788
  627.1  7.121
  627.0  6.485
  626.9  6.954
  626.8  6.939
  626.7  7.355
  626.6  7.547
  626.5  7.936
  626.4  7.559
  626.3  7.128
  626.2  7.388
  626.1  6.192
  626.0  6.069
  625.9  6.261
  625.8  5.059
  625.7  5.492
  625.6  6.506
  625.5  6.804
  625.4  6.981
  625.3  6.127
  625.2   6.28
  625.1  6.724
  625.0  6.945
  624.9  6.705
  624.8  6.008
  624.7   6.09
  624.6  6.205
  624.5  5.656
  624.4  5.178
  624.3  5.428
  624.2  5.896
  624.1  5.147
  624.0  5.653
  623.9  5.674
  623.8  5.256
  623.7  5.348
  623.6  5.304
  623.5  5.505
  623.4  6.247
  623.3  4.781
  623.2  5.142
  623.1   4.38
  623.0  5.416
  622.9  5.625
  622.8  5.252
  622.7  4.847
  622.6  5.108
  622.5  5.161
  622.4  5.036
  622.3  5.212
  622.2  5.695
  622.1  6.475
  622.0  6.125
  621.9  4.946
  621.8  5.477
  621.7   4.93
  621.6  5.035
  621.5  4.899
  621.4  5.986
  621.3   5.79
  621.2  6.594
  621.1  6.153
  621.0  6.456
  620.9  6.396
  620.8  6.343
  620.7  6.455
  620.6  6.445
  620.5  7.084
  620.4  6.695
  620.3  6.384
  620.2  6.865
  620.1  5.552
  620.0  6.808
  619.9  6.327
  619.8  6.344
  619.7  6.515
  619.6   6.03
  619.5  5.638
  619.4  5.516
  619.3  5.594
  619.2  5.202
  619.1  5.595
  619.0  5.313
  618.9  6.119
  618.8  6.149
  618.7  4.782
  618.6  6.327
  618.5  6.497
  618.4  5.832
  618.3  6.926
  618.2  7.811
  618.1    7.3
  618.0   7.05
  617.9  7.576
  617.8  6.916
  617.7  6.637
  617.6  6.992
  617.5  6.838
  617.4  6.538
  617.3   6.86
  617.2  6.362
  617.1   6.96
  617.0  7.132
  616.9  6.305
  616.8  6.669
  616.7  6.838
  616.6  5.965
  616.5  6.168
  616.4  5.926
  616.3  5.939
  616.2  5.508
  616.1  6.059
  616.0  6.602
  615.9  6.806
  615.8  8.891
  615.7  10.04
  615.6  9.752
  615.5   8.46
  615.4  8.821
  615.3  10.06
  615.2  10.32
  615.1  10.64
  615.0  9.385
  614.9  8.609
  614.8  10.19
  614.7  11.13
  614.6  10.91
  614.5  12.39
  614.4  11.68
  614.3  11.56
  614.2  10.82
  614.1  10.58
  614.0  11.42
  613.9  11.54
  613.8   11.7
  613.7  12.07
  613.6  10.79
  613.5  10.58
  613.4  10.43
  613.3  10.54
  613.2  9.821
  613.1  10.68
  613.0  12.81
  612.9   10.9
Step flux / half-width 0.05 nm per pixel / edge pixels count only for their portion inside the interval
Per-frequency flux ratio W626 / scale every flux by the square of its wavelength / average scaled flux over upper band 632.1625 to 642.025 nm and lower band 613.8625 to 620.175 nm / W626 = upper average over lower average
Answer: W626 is 1.75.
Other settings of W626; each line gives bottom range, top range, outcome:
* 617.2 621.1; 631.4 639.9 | 1.96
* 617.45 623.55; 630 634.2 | 1.88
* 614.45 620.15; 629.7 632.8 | 1.49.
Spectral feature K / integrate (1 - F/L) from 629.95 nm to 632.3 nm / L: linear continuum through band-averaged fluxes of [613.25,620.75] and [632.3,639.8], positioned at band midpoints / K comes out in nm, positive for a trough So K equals 0.14 nm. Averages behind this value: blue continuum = 7.81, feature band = 10.3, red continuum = 12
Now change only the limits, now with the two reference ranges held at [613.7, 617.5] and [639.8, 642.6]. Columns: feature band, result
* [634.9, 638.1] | 0.253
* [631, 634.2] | 0.306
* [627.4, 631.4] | 0.973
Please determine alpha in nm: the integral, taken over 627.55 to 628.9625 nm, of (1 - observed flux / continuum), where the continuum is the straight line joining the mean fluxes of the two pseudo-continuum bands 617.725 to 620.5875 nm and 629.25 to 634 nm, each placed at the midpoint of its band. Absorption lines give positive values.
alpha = 0.221 nm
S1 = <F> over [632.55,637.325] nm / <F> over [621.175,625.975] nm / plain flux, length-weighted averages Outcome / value 2.1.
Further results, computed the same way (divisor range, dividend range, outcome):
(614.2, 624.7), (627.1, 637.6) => 1.58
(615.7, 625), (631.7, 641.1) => 2.01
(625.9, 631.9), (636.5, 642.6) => 1.52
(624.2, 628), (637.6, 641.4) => 1.92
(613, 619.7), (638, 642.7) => 1.63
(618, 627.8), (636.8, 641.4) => 2.08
